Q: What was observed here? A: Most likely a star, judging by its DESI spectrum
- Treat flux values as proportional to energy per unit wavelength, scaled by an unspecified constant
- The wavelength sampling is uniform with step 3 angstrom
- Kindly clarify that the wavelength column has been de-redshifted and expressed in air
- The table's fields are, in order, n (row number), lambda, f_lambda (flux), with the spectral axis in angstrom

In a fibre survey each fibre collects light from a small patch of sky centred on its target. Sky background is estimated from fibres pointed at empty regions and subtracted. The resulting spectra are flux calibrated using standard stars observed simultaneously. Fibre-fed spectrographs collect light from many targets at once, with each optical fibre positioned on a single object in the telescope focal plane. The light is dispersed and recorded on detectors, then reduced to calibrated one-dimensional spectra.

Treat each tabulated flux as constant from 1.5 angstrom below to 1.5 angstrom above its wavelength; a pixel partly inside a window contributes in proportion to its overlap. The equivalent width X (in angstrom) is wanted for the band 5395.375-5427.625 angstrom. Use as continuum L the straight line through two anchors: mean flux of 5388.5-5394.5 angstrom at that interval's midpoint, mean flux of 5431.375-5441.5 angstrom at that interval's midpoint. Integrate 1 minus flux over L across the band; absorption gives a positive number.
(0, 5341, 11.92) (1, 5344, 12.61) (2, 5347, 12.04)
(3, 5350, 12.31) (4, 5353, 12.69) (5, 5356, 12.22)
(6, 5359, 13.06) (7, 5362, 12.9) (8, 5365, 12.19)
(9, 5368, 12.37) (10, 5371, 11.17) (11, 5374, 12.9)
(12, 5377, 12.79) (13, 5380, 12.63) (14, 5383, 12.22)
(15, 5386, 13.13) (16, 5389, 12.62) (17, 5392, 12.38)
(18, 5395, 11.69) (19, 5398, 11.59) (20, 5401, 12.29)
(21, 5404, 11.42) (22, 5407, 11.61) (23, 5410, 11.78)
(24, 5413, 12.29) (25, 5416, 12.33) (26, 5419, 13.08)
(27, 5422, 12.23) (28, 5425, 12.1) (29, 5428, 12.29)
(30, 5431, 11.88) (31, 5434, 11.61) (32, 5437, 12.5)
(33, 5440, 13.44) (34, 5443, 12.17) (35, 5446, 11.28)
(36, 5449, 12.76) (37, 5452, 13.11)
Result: 0.8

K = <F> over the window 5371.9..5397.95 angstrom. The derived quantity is 12.5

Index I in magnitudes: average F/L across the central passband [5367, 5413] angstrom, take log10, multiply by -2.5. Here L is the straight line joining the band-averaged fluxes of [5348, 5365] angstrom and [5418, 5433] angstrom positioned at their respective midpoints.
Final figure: 0.02 mag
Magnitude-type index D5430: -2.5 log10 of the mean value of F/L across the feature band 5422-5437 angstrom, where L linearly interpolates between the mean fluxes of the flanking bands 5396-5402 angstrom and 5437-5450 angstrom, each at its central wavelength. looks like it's 0.02 mag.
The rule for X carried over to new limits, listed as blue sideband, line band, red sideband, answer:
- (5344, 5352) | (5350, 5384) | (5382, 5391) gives 0.0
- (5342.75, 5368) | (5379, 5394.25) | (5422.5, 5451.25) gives -0.2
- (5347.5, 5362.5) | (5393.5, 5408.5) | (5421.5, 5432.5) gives 0.7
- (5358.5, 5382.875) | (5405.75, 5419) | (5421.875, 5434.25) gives 0.0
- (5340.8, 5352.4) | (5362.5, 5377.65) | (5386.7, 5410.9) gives -0.2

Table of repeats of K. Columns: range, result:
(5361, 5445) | 12.3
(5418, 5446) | 12.3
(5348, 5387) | 12.5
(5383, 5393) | 12.7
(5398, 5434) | 12.1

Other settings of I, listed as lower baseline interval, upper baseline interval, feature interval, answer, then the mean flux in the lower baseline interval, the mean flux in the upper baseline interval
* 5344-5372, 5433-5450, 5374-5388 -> -0.032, 12.4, 12.3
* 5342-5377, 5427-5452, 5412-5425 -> -0.011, 12.4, 12.3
